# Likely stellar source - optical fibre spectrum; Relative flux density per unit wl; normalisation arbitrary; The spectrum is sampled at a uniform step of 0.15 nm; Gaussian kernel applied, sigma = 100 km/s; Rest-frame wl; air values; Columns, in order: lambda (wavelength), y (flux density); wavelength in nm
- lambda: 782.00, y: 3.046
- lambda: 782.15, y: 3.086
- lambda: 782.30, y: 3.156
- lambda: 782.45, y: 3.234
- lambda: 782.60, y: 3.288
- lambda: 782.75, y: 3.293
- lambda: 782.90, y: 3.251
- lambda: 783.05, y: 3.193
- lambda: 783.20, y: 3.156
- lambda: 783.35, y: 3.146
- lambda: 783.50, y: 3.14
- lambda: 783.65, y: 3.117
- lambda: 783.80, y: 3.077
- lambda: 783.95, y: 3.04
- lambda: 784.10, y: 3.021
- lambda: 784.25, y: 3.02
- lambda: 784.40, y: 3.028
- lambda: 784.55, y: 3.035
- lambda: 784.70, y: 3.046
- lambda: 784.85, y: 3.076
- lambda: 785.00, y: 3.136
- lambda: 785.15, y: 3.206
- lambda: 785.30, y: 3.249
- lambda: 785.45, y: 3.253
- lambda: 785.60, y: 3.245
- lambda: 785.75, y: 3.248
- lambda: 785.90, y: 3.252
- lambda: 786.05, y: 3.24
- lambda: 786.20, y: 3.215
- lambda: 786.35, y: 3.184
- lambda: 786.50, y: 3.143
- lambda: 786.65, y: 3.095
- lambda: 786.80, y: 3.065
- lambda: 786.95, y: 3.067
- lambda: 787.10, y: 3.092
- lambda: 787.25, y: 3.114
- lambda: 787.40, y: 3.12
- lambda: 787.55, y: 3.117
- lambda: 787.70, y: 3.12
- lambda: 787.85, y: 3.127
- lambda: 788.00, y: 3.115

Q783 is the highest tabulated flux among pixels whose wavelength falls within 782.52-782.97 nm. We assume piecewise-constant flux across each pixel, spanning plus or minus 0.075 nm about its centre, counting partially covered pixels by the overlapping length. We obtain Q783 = 3.293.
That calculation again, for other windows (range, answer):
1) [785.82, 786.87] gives 3.252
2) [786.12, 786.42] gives 3.215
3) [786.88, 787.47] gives 3.12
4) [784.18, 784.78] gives 3.046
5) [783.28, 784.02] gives 3.146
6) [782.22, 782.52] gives 3.234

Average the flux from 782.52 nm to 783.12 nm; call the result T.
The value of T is 3.26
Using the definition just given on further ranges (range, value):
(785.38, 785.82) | 3.25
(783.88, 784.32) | 3.03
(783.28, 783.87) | 3.12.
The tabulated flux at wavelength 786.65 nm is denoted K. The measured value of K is 3.095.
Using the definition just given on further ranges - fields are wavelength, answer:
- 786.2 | 3.215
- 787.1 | 3.092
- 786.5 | 3.143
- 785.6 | 3.245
